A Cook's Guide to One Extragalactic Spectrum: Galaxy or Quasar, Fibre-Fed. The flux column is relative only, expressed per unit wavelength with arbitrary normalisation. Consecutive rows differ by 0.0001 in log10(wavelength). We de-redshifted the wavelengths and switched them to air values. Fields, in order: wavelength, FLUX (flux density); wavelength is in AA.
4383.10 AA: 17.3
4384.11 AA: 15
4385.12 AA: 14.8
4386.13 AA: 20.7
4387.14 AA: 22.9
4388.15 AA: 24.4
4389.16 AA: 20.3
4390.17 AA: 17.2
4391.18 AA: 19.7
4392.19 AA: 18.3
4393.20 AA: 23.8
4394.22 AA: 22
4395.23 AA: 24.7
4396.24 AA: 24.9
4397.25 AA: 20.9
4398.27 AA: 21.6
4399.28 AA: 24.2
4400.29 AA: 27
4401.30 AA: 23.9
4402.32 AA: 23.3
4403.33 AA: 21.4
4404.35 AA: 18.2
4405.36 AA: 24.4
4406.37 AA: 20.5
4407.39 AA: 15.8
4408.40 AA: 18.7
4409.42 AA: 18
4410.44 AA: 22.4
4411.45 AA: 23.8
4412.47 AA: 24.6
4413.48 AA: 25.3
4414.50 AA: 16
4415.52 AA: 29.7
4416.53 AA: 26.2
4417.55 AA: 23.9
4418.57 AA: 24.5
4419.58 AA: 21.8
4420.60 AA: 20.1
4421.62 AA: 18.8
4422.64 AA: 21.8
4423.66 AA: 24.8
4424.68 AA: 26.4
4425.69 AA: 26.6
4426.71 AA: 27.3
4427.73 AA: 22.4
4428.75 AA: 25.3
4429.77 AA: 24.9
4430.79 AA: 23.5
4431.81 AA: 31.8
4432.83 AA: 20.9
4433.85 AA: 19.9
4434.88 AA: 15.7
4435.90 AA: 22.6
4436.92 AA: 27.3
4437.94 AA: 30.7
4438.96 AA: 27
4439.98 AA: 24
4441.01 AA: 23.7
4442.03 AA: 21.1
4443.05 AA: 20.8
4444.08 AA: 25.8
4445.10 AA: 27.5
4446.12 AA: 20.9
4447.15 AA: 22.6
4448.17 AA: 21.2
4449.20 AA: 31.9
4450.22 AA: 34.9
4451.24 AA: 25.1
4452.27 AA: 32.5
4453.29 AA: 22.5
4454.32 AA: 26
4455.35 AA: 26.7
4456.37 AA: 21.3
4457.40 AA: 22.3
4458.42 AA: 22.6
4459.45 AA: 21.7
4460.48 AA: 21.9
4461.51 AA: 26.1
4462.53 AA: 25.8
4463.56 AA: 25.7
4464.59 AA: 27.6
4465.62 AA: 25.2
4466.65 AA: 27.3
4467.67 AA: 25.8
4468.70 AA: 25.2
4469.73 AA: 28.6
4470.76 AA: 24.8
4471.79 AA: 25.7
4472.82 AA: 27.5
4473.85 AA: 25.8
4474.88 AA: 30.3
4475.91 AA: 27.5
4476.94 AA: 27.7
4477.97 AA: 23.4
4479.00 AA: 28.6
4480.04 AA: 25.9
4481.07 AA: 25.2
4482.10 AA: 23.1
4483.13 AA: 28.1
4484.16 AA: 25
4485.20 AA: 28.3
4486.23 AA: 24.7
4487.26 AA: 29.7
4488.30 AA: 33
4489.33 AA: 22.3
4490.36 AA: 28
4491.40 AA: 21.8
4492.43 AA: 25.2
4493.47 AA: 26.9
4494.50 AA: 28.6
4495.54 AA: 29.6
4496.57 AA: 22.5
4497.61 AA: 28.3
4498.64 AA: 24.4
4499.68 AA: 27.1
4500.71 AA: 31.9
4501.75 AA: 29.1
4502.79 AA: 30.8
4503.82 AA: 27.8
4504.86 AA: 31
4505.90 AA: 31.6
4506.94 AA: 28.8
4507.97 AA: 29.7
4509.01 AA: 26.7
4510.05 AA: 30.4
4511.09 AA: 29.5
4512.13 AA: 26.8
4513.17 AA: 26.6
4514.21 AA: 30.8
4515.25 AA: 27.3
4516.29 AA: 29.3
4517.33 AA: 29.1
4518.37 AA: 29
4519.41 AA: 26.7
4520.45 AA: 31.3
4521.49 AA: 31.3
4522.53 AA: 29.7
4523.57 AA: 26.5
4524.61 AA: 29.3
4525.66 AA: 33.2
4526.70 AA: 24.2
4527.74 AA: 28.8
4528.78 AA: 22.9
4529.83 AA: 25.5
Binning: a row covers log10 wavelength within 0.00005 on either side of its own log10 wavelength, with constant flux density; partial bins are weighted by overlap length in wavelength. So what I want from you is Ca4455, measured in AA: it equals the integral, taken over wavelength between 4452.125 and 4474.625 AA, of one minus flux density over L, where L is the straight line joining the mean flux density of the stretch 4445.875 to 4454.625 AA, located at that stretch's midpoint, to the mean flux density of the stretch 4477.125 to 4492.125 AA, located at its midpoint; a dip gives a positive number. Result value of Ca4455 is 0.9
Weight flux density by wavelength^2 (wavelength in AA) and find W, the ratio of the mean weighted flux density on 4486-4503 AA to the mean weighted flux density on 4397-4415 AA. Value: 1.31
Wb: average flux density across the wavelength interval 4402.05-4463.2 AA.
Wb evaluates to 23.8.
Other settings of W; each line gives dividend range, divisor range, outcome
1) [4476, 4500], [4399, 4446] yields 1.17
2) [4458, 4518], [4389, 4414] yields 1.29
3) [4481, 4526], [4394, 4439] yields 1.26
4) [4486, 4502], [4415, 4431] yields 1.15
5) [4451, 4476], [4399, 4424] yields 1.18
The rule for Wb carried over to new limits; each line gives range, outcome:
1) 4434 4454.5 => 25.1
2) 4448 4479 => 26.1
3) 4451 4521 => 27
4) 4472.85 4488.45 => 27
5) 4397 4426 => 22.6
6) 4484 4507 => 27.7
